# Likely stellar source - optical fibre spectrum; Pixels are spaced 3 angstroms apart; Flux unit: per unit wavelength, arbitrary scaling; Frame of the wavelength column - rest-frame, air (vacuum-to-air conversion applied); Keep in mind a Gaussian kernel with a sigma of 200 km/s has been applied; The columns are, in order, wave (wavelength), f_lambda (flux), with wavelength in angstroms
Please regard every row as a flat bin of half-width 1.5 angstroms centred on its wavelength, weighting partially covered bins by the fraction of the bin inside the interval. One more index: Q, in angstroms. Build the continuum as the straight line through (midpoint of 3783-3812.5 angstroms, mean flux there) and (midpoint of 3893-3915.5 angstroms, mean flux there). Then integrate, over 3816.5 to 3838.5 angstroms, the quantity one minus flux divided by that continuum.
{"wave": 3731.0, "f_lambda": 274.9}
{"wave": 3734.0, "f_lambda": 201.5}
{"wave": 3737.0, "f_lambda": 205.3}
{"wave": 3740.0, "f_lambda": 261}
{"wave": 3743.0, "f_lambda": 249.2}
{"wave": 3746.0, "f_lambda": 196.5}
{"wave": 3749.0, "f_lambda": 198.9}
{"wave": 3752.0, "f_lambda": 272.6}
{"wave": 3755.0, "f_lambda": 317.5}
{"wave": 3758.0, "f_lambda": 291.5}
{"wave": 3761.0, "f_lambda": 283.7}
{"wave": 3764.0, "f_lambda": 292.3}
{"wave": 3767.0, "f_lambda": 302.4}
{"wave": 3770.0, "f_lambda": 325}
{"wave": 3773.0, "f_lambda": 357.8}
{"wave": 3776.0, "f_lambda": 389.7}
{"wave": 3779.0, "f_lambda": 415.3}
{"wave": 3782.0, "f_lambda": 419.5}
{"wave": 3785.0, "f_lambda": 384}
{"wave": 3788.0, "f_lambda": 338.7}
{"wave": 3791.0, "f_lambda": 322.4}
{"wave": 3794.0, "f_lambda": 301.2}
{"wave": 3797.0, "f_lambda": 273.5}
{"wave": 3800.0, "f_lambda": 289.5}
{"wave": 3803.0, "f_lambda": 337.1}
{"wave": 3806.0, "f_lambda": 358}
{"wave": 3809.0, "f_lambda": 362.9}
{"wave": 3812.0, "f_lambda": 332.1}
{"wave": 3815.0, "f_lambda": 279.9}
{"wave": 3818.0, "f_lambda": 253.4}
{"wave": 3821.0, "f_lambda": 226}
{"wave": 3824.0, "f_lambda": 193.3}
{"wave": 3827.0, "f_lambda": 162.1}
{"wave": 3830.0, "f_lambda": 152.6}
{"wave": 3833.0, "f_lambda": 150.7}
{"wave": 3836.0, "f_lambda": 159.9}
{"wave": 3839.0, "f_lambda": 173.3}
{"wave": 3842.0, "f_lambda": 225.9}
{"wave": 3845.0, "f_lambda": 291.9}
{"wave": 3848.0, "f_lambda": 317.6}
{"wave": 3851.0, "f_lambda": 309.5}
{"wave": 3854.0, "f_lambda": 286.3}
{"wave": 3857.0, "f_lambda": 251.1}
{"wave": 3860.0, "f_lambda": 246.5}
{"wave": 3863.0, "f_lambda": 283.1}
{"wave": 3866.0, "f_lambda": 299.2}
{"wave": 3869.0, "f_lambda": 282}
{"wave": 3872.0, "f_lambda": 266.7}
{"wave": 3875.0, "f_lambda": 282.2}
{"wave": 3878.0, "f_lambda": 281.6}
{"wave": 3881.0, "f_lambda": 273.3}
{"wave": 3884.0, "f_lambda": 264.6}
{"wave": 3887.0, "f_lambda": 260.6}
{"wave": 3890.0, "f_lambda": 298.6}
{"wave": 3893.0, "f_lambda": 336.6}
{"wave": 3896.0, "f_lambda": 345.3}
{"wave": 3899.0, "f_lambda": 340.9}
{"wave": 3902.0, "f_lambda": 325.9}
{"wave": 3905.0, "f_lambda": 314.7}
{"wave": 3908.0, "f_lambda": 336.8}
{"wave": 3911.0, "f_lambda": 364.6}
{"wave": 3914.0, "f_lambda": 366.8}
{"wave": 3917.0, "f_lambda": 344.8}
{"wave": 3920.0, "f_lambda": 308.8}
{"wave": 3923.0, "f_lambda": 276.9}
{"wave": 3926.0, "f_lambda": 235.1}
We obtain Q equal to 9.8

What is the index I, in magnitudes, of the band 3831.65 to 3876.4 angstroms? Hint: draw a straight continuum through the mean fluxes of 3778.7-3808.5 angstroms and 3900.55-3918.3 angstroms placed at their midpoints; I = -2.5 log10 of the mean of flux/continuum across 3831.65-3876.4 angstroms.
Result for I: 0.317 mag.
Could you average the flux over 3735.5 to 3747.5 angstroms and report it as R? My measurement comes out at 228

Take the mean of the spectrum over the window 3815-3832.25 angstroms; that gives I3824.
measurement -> 203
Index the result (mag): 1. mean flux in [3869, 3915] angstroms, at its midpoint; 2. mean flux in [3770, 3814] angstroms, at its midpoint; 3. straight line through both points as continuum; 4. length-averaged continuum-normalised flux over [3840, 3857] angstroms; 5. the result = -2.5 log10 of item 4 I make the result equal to 0.164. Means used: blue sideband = 347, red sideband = 309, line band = 280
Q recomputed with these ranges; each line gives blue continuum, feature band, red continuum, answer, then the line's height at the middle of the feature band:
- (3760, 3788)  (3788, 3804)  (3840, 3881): 1.3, 334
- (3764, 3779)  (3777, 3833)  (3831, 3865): 1.5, 301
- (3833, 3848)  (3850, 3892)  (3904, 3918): -1.0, 273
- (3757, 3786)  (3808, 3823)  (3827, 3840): -4.9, 213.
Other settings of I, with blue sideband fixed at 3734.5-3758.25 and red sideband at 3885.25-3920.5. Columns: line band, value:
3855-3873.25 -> 0.14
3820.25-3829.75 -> 0.47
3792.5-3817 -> -0.14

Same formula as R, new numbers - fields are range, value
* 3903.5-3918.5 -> 346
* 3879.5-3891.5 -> 274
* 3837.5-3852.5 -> 264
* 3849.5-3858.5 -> 282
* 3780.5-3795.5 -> 353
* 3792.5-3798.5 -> 287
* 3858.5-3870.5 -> 278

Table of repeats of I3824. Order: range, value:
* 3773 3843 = 285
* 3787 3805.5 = 312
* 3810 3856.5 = 236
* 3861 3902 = 294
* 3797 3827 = 285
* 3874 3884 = 277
